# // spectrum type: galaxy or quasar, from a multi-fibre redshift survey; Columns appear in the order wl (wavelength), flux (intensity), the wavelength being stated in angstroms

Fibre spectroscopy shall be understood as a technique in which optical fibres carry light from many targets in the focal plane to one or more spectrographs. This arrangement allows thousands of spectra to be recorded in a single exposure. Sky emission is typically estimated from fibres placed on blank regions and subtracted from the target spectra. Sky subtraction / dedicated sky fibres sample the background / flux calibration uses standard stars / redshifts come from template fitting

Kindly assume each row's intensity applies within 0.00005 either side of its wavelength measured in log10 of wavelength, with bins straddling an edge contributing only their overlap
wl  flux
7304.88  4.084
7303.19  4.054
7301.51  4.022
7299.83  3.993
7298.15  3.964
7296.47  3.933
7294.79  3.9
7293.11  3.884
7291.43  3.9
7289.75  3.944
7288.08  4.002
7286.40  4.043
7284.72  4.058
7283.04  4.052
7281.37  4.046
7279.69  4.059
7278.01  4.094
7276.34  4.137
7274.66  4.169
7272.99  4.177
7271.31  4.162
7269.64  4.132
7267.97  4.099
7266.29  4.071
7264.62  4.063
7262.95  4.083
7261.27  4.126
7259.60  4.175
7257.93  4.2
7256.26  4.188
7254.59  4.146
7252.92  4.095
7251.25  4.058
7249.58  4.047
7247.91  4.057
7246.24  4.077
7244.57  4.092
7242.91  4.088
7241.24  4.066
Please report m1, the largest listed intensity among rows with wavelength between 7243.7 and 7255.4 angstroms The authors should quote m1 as 4.146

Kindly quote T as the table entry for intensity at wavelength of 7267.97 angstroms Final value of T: 4.099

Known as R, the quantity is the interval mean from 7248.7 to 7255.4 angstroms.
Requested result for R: 4.09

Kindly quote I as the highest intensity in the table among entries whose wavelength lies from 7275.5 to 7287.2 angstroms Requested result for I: 4.137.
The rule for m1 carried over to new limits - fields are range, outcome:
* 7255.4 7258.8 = 4.2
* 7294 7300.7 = 3.993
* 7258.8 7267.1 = 4.175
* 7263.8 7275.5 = 4.177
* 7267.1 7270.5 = 4.132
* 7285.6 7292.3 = 4.043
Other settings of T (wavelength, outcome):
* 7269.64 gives 4.132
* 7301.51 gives 4.022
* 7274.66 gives 4.169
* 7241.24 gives 4.066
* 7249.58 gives 4.047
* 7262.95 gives 4.083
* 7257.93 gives 4.2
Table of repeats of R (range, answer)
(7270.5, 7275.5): 4.17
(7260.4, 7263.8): 4.1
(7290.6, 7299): 3.92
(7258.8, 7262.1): 4.15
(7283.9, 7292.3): 3.99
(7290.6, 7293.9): 3.89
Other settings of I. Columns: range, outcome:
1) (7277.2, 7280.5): 4.094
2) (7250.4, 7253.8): 4.095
